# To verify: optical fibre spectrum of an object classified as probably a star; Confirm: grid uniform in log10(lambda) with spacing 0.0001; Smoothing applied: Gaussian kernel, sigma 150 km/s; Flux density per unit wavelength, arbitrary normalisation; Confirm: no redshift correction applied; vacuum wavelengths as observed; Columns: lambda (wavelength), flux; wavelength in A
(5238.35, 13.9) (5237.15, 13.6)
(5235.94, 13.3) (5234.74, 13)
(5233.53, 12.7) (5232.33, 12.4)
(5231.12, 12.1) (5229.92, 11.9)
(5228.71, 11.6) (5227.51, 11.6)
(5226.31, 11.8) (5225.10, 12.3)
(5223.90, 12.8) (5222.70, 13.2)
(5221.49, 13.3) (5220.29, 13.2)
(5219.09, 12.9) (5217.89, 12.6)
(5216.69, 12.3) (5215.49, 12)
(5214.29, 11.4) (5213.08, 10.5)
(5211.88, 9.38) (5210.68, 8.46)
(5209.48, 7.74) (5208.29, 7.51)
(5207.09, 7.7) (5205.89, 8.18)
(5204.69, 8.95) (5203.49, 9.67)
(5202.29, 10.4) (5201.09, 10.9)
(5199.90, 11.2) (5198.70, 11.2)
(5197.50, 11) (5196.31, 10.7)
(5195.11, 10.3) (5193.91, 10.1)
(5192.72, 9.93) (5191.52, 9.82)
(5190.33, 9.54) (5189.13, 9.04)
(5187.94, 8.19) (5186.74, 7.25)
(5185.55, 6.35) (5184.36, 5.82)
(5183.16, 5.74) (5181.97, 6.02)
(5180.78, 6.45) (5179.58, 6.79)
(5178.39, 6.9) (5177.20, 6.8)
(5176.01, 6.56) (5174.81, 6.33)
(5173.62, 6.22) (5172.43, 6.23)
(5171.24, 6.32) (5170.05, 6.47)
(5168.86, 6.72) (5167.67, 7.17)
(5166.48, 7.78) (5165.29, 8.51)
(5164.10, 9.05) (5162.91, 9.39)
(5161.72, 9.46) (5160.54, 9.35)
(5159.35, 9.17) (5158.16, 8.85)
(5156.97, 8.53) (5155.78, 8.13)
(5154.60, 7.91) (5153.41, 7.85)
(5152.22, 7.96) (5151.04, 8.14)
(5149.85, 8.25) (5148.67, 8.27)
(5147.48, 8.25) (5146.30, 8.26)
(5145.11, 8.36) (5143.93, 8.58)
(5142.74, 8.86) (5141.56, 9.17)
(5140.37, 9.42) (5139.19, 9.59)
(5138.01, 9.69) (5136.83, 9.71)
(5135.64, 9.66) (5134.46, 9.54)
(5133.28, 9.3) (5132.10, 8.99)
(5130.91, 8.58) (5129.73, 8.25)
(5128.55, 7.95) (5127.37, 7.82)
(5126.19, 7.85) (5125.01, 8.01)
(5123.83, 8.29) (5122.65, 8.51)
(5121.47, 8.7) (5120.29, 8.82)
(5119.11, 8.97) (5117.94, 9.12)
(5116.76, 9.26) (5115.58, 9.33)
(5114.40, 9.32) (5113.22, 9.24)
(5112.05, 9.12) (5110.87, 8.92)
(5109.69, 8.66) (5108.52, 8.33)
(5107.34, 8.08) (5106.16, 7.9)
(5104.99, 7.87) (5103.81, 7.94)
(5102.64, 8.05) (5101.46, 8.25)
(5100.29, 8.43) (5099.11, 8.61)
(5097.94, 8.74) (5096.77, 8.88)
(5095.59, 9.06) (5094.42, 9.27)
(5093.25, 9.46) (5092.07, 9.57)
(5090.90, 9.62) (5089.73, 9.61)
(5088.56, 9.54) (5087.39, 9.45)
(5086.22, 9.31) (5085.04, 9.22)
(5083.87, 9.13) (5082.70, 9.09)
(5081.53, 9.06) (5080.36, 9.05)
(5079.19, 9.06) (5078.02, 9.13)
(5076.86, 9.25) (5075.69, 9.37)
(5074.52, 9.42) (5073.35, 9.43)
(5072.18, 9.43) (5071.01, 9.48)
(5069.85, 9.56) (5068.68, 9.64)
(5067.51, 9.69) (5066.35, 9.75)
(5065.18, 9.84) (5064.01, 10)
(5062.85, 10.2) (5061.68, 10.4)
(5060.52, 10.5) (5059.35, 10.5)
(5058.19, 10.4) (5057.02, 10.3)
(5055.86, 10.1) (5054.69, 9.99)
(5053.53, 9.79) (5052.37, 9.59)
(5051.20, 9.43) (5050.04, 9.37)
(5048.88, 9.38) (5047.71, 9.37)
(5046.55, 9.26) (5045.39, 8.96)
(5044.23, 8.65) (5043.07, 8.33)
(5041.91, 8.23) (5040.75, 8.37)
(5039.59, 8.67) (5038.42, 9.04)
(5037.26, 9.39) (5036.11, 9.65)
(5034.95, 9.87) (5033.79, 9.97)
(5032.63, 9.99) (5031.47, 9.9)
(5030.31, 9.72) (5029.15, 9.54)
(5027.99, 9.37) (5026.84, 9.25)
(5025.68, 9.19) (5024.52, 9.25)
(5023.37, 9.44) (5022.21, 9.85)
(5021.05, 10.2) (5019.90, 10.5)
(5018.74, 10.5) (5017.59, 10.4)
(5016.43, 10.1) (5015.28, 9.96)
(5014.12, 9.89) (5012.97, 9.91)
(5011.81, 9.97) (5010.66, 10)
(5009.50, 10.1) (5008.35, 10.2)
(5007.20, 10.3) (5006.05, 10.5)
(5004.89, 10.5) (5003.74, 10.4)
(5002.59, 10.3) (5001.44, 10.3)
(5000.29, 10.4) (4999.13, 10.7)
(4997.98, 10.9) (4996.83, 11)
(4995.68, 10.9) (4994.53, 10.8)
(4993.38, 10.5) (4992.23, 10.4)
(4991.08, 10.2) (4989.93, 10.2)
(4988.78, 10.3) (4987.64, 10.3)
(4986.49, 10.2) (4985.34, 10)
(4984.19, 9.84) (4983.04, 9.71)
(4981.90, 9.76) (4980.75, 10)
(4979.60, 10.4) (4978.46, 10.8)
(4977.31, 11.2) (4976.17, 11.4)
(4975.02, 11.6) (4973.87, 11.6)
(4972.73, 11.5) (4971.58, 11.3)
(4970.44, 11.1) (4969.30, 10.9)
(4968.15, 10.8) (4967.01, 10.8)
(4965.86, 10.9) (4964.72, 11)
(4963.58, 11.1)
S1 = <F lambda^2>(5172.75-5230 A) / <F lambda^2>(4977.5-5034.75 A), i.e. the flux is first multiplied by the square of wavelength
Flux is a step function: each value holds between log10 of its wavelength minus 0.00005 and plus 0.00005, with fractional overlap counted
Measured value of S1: 1.0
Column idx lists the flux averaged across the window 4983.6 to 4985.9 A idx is 9.9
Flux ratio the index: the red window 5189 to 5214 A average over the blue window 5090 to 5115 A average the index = 1.1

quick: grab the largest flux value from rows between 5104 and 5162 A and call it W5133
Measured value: 9.71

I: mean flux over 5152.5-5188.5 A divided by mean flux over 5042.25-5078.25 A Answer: 0.77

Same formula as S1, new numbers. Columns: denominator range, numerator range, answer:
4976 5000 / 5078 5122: 0.89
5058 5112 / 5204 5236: 1.29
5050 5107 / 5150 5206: 0.92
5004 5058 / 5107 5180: 0.90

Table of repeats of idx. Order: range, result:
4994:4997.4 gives 10.9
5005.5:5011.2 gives 10.2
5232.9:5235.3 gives 12.8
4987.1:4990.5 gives 10.3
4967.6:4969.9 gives 10.8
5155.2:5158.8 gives 8.5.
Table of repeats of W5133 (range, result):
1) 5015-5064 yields 10.5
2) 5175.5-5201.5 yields 11.2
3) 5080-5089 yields 9.54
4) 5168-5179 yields 6.9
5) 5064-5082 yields 10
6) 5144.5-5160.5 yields 9.17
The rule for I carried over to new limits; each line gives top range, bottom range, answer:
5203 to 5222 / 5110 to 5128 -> 1.18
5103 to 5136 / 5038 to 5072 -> 0.91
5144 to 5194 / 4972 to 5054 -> 0.78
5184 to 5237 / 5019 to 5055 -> 1.13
